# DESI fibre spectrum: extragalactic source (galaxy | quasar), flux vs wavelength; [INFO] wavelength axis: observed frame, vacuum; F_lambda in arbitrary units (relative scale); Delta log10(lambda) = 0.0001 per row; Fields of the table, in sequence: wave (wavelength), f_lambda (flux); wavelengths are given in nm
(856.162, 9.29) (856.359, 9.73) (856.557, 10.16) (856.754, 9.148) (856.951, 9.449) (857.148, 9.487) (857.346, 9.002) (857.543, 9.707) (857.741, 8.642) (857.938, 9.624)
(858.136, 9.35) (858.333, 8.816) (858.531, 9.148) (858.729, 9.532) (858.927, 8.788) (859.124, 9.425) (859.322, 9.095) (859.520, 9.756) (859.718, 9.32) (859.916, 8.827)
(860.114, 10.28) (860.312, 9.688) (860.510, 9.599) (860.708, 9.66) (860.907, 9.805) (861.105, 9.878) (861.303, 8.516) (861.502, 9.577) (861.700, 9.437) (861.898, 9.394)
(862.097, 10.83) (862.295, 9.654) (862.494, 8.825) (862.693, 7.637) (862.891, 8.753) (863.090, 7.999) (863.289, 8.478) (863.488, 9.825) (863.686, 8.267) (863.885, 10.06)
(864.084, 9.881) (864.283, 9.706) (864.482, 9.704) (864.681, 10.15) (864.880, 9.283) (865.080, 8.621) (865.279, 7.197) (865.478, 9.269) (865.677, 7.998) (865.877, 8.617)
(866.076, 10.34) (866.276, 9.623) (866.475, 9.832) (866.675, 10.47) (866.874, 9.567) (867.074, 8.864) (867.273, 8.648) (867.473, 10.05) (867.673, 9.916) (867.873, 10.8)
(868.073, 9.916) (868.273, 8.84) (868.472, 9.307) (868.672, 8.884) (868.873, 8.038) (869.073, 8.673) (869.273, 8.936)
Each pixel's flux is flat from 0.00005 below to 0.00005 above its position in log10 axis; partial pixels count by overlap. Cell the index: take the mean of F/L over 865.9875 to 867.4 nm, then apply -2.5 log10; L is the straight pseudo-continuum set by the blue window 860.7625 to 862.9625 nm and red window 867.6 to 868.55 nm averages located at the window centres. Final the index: 0.00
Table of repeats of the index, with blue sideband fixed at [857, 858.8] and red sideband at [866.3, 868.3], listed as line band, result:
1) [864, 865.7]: 0.05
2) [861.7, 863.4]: 0.06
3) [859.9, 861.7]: -0.02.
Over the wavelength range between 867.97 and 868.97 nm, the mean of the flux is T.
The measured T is 9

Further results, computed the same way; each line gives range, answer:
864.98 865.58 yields 8.37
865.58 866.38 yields 9.15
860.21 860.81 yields 9.65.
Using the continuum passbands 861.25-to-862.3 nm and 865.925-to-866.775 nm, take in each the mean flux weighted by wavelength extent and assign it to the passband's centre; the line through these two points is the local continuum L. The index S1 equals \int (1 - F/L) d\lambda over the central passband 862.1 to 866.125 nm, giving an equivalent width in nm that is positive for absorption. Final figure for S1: 0.31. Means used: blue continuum 9.61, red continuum 9.98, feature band 9.04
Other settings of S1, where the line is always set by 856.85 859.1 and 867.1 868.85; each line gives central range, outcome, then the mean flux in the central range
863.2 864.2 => 0.00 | 9.32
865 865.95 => 0.11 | 8.33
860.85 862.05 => -0.02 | 9.48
